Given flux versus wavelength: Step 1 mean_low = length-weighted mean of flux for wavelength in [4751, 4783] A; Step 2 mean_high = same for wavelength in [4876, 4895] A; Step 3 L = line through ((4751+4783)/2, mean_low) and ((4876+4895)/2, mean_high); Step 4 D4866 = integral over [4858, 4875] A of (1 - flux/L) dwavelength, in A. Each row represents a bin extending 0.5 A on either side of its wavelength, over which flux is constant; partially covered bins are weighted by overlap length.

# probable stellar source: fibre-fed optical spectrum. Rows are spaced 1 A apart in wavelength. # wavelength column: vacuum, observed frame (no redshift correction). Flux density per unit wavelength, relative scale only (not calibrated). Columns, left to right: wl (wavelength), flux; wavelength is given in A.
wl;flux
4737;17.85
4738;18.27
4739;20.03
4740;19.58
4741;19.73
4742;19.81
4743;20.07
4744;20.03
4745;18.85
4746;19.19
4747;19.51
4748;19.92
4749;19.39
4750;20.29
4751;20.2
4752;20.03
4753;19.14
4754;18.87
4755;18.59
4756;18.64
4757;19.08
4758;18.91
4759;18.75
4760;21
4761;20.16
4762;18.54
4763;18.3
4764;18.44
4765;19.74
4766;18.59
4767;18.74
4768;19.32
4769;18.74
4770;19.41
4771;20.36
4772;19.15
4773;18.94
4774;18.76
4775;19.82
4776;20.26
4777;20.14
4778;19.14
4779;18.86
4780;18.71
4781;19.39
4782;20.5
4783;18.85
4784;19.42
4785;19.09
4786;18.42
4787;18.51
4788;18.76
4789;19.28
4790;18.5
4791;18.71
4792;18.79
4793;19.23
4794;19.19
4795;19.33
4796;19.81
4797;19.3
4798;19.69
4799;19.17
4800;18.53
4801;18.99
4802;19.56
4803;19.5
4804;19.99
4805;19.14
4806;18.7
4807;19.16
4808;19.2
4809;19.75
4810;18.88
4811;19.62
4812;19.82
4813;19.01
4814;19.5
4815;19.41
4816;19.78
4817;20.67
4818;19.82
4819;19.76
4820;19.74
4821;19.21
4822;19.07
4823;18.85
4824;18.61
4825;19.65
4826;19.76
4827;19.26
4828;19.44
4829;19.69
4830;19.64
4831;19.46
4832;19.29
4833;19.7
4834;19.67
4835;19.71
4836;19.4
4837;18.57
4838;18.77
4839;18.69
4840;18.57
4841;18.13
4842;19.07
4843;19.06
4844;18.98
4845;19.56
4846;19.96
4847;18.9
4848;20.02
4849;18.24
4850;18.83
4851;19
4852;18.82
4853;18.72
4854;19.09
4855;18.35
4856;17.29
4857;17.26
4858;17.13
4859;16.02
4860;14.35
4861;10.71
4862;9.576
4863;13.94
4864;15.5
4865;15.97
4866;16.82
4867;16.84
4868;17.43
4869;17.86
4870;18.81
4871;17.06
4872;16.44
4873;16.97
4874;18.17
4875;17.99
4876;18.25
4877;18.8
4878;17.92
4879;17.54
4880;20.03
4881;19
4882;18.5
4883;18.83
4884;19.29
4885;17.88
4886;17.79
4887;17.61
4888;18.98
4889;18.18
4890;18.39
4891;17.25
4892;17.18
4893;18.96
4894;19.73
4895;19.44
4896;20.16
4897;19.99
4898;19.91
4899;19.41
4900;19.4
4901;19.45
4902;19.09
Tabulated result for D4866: 2.5 A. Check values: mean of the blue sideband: 19.3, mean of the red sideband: 18.5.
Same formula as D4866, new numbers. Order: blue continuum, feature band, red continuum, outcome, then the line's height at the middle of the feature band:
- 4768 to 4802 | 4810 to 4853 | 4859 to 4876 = -4.73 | 17.4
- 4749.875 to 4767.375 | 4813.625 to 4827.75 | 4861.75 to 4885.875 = -0.99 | 18.2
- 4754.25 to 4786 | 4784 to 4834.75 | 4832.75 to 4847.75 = -0.40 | 19.2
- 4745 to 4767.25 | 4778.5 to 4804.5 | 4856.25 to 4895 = -0.67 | 18.7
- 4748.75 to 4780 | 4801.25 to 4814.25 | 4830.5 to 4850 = -0.11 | 19.2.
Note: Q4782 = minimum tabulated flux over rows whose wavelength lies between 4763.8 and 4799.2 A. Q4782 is 18.42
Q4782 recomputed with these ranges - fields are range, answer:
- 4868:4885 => 16.44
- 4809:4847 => 18.13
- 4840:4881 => 9.576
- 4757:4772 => 18.3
